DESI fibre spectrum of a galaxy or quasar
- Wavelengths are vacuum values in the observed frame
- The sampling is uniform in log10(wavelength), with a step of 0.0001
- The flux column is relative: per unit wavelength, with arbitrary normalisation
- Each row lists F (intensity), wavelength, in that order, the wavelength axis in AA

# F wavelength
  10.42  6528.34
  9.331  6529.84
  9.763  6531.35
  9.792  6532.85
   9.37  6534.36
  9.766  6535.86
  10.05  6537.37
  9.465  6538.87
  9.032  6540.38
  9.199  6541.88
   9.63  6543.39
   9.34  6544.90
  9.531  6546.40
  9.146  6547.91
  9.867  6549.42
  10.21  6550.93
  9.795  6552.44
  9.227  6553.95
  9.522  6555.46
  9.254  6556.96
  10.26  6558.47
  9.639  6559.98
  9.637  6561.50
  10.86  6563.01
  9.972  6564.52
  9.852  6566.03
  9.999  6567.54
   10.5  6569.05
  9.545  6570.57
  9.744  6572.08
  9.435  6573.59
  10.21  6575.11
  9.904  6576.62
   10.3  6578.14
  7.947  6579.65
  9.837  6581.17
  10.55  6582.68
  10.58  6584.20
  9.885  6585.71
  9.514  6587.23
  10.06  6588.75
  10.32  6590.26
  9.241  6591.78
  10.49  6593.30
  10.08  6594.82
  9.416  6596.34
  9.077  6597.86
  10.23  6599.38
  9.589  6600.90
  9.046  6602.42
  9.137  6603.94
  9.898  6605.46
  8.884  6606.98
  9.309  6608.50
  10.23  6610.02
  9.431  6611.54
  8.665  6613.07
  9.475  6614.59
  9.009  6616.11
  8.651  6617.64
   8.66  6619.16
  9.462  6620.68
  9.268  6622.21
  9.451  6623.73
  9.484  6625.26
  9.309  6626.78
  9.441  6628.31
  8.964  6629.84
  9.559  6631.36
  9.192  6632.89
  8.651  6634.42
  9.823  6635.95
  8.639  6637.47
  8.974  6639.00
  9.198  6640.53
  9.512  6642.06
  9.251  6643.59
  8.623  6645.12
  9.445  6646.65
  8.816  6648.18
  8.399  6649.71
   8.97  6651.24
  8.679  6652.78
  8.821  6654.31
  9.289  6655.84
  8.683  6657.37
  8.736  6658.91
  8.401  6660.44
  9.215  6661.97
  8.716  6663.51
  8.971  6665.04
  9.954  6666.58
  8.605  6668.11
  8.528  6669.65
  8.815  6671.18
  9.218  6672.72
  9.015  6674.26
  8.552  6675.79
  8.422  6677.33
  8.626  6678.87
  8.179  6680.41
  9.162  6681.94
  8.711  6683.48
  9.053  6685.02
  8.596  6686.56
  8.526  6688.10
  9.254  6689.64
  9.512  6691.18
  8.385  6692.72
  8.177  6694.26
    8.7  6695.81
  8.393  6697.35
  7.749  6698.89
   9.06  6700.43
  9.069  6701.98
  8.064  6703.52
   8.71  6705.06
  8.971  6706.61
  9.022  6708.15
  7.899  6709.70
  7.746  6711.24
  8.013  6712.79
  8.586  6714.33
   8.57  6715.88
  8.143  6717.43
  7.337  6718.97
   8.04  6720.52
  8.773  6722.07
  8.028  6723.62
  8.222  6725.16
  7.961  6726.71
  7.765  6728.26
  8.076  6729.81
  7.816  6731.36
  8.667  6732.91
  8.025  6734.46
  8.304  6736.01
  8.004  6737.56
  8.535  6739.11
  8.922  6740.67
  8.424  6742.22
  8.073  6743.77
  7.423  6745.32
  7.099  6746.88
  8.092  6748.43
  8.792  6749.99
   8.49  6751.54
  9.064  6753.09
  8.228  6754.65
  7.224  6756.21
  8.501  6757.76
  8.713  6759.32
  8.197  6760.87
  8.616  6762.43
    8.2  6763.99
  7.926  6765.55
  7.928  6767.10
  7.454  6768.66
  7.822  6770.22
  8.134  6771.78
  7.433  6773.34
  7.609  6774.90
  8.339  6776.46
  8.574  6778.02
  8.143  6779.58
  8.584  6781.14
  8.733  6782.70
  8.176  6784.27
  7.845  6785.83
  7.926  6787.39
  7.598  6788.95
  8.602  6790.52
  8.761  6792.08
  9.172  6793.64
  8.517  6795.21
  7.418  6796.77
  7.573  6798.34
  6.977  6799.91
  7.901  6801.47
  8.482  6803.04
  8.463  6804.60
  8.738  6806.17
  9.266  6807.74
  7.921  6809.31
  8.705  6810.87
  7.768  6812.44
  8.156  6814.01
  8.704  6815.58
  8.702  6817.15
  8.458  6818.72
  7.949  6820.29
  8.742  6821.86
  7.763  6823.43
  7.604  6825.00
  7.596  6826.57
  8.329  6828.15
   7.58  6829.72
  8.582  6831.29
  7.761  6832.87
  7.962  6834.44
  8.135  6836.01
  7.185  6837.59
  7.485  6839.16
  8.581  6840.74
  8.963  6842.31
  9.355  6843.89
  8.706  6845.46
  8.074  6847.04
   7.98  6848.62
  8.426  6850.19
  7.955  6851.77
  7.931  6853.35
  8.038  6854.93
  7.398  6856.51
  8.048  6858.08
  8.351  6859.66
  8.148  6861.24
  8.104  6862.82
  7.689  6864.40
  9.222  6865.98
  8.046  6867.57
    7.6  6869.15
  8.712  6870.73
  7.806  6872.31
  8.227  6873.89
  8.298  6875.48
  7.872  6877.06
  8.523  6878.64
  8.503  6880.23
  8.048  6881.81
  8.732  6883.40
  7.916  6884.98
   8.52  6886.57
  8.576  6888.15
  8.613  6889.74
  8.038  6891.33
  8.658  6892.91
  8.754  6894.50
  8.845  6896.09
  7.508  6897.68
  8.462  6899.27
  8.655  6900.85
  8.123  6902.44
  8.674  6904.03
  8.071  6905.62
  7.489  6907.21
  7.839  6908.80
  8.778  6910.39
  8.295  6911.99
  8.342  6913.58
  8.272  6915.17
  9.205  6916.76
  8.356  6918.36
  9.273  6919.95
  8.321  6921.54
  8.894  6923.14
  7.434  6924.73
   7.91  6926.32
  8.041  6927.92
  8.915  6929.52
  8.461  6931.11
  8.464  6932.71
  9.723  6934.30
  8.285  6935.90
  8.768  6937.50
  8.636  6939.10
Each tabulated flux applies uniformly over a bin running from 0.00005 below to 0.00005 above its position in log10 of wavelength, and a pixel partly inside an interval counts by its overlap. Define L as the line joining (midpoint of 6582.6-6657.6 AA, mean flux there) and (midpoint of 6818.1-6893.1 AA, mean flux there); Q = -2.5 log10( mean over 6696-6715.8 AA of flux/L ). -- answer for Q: 0.06 mag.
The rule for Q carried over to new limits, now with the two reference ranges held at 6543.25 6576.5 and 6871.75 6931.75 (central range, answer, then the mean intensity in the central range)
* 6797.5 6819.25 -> 0.061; 8.27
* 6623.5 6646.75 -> 0.031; 9.21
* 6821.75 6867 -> 0.062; 8.12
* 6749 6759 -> 0.073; 8.39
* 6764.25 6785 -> 0.105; 8.07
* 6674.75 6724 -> 0.085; 8.51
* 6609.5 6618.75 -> 0.042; 9.19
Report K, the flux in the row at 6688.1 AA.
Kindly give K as 8.526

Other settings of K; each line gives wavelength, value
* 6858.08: 8.048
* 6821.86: 8.742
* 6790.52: 8.602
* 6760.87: 8.197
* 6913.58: 8.342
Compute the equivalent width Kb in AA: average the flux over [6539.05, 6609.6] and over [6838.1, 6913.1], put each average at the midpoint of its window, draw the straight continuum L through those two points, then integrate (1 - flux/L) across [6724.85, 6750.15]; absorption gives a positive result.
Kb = 2.3 AA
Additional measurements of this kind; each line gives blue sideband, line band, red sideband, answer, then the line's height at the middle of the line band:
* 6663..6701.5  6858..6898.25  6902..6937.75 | 0.92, 8.49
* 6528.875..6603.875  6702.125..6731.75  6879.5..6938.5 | 3.04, 9.16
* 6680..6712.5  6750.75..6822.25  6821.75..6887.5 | 1.06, 8.35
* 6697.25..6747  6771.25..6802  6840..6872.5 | 0.54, 8.25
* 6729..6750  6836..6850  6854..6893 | -0.15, 8.2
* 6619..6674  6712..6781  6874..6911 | 4.79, 8.75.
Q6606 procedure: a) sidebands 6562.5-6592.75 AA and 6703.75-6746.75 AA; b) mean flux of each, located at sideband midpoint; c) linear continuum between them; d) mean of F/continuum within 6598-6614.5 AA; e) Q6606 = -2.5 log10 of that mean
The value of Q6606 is 0.02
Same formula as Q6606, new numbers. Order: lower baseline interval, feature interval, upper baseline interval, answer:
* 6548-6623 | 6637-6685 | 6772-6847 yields 0.03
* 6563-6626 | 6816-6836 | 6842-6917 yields 0.06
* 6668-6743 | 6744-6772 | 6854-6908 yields 0.04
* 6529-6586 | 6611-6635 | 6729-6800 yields 0.01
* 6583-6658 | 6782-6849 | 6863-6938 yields 0.06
